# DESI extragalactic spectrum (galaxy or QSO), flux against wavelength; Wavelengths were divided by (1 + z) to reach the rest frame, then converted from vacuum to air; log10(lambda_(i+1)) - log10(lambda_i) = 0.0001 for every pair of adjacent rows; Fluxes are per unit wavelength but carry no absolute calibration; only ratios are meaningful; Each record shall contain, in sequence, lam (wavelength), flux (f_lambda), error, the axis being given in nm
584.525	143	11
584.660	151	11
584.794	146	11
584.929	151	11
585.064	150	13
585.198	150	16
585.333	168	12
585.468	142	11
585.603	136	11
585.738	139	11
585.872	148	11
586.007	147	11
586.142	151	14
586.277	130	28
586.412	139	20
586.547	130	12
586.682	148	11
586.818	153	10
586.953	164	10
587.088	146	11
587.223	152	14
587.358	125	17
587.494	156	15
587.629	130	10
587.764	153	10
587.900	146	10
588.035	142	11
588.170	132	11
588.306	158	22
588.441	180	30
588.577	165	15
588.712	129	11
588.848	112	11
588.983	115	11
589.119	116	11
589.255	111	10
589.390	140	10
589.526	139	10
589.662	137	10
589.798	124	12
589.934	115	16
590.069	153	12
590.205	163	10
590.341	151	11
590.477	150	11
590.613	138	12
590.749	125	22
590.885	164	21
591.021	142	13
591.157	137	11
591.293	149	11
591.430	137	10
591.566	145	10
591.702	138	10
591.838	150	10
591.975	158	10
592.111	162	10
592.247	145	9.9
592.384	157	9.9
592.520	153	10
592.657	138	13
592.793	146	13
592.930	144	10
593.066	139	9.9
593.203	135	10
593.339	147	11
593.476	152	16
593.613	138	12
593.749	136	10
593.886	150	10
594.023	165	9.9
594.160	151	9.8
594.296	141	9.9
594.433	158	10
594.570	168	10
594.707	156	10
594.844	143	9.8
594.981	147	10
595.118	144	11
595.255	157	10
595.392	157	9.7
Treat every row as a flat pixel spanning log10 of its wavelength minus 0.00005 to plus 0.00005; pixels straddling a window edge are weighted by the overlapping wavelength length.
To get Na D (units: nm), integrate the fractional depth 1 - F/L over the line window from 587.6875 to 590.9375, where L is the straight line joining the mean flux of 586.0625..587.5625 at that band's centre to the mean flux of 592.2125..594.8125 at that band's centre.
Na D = 0.14 nm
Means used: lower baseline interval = 145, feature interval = 140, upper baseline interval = 148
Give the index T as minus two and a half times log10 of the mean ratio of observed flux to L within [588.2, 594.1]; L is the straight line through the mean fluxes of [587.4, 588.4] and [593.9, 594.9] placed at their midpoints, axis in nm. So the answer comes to 0.053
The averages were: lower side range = 146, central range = 143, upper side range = 154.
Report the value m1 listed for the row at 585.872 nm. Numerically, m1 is 148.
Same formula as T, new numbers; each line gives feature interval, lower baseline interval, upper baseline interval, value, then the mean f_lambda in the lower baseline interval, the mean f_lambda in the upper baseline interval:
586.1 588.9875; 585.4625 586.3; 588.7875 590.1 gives -0.07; 143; 126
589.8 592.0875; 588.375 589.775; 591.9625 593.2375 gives -0.02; 134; 148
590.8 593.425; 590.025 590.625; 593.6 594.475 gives 0.03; 152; 149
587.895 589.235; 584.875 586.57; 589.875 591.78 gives 0.05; 145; 144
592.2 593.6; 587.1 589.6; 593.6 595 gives 0.02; 139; 151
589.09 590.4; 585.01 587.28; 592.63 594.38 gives 0.08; 147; 145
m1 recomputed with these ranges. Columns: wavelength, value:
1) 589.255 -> 111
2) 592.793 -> 146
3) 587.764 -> 153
